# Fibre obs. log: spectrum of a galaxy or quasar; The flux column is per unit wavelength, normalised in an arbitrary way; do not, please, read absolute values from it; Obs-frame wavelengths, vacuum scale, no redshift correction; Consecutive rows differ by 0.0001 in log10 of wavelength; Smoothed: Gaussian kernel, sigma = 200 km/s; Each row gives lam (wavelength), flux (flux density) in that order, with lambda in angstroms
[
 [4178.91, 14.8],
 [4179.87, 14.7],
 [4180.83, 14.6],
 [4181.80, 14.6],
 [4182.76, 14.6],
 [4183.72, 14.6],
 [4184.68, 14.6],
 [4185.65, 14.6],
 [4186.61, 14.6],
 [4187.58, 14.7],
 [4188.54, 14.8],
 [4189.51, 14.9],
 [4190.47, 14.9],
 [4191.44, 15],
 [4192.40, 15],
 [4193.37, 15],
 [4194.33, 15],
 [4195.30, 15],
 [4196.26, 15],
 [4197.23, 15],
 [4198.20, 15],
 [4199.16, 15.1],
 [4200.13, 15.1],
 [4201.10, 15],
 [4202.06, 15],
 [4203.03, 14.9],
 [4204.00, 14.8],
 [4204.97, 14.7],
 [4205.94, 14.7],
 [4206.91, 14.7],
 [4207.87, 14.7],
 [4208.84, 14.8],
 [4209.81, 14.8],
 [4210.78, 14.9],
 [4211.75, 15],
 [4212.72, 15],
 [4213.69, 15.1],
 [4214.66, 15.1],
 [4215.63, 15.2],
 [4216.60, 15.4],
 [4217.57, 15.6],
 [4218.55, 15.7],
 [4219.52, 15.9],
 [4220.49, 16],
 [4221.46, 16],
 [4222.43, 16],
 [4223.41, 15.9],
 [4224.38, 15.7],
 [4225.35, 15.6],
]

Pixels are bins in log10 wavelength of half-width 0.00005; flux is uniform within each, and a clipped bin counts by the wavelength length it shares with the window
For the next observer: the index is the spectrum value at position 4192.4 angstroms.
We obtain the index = 15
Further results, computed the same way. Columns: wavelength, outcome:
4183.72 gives 14.6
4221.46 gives 16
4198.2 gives 15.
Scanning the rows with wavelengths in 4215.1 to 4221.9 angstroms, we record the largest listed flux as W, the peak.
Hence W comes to 16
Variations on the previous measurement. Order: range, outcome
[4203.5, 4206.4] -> 14.8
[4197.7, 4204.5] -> 15.1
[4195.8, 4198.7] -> 15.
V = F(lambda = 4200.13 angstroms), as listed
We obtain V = 15.1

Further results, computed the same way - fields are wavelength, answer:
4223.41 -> 15.9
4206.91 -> 14.7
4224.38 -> 15.7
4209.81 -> 14.8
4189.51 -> 14.9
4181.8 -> 14.6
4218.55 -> 15.7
